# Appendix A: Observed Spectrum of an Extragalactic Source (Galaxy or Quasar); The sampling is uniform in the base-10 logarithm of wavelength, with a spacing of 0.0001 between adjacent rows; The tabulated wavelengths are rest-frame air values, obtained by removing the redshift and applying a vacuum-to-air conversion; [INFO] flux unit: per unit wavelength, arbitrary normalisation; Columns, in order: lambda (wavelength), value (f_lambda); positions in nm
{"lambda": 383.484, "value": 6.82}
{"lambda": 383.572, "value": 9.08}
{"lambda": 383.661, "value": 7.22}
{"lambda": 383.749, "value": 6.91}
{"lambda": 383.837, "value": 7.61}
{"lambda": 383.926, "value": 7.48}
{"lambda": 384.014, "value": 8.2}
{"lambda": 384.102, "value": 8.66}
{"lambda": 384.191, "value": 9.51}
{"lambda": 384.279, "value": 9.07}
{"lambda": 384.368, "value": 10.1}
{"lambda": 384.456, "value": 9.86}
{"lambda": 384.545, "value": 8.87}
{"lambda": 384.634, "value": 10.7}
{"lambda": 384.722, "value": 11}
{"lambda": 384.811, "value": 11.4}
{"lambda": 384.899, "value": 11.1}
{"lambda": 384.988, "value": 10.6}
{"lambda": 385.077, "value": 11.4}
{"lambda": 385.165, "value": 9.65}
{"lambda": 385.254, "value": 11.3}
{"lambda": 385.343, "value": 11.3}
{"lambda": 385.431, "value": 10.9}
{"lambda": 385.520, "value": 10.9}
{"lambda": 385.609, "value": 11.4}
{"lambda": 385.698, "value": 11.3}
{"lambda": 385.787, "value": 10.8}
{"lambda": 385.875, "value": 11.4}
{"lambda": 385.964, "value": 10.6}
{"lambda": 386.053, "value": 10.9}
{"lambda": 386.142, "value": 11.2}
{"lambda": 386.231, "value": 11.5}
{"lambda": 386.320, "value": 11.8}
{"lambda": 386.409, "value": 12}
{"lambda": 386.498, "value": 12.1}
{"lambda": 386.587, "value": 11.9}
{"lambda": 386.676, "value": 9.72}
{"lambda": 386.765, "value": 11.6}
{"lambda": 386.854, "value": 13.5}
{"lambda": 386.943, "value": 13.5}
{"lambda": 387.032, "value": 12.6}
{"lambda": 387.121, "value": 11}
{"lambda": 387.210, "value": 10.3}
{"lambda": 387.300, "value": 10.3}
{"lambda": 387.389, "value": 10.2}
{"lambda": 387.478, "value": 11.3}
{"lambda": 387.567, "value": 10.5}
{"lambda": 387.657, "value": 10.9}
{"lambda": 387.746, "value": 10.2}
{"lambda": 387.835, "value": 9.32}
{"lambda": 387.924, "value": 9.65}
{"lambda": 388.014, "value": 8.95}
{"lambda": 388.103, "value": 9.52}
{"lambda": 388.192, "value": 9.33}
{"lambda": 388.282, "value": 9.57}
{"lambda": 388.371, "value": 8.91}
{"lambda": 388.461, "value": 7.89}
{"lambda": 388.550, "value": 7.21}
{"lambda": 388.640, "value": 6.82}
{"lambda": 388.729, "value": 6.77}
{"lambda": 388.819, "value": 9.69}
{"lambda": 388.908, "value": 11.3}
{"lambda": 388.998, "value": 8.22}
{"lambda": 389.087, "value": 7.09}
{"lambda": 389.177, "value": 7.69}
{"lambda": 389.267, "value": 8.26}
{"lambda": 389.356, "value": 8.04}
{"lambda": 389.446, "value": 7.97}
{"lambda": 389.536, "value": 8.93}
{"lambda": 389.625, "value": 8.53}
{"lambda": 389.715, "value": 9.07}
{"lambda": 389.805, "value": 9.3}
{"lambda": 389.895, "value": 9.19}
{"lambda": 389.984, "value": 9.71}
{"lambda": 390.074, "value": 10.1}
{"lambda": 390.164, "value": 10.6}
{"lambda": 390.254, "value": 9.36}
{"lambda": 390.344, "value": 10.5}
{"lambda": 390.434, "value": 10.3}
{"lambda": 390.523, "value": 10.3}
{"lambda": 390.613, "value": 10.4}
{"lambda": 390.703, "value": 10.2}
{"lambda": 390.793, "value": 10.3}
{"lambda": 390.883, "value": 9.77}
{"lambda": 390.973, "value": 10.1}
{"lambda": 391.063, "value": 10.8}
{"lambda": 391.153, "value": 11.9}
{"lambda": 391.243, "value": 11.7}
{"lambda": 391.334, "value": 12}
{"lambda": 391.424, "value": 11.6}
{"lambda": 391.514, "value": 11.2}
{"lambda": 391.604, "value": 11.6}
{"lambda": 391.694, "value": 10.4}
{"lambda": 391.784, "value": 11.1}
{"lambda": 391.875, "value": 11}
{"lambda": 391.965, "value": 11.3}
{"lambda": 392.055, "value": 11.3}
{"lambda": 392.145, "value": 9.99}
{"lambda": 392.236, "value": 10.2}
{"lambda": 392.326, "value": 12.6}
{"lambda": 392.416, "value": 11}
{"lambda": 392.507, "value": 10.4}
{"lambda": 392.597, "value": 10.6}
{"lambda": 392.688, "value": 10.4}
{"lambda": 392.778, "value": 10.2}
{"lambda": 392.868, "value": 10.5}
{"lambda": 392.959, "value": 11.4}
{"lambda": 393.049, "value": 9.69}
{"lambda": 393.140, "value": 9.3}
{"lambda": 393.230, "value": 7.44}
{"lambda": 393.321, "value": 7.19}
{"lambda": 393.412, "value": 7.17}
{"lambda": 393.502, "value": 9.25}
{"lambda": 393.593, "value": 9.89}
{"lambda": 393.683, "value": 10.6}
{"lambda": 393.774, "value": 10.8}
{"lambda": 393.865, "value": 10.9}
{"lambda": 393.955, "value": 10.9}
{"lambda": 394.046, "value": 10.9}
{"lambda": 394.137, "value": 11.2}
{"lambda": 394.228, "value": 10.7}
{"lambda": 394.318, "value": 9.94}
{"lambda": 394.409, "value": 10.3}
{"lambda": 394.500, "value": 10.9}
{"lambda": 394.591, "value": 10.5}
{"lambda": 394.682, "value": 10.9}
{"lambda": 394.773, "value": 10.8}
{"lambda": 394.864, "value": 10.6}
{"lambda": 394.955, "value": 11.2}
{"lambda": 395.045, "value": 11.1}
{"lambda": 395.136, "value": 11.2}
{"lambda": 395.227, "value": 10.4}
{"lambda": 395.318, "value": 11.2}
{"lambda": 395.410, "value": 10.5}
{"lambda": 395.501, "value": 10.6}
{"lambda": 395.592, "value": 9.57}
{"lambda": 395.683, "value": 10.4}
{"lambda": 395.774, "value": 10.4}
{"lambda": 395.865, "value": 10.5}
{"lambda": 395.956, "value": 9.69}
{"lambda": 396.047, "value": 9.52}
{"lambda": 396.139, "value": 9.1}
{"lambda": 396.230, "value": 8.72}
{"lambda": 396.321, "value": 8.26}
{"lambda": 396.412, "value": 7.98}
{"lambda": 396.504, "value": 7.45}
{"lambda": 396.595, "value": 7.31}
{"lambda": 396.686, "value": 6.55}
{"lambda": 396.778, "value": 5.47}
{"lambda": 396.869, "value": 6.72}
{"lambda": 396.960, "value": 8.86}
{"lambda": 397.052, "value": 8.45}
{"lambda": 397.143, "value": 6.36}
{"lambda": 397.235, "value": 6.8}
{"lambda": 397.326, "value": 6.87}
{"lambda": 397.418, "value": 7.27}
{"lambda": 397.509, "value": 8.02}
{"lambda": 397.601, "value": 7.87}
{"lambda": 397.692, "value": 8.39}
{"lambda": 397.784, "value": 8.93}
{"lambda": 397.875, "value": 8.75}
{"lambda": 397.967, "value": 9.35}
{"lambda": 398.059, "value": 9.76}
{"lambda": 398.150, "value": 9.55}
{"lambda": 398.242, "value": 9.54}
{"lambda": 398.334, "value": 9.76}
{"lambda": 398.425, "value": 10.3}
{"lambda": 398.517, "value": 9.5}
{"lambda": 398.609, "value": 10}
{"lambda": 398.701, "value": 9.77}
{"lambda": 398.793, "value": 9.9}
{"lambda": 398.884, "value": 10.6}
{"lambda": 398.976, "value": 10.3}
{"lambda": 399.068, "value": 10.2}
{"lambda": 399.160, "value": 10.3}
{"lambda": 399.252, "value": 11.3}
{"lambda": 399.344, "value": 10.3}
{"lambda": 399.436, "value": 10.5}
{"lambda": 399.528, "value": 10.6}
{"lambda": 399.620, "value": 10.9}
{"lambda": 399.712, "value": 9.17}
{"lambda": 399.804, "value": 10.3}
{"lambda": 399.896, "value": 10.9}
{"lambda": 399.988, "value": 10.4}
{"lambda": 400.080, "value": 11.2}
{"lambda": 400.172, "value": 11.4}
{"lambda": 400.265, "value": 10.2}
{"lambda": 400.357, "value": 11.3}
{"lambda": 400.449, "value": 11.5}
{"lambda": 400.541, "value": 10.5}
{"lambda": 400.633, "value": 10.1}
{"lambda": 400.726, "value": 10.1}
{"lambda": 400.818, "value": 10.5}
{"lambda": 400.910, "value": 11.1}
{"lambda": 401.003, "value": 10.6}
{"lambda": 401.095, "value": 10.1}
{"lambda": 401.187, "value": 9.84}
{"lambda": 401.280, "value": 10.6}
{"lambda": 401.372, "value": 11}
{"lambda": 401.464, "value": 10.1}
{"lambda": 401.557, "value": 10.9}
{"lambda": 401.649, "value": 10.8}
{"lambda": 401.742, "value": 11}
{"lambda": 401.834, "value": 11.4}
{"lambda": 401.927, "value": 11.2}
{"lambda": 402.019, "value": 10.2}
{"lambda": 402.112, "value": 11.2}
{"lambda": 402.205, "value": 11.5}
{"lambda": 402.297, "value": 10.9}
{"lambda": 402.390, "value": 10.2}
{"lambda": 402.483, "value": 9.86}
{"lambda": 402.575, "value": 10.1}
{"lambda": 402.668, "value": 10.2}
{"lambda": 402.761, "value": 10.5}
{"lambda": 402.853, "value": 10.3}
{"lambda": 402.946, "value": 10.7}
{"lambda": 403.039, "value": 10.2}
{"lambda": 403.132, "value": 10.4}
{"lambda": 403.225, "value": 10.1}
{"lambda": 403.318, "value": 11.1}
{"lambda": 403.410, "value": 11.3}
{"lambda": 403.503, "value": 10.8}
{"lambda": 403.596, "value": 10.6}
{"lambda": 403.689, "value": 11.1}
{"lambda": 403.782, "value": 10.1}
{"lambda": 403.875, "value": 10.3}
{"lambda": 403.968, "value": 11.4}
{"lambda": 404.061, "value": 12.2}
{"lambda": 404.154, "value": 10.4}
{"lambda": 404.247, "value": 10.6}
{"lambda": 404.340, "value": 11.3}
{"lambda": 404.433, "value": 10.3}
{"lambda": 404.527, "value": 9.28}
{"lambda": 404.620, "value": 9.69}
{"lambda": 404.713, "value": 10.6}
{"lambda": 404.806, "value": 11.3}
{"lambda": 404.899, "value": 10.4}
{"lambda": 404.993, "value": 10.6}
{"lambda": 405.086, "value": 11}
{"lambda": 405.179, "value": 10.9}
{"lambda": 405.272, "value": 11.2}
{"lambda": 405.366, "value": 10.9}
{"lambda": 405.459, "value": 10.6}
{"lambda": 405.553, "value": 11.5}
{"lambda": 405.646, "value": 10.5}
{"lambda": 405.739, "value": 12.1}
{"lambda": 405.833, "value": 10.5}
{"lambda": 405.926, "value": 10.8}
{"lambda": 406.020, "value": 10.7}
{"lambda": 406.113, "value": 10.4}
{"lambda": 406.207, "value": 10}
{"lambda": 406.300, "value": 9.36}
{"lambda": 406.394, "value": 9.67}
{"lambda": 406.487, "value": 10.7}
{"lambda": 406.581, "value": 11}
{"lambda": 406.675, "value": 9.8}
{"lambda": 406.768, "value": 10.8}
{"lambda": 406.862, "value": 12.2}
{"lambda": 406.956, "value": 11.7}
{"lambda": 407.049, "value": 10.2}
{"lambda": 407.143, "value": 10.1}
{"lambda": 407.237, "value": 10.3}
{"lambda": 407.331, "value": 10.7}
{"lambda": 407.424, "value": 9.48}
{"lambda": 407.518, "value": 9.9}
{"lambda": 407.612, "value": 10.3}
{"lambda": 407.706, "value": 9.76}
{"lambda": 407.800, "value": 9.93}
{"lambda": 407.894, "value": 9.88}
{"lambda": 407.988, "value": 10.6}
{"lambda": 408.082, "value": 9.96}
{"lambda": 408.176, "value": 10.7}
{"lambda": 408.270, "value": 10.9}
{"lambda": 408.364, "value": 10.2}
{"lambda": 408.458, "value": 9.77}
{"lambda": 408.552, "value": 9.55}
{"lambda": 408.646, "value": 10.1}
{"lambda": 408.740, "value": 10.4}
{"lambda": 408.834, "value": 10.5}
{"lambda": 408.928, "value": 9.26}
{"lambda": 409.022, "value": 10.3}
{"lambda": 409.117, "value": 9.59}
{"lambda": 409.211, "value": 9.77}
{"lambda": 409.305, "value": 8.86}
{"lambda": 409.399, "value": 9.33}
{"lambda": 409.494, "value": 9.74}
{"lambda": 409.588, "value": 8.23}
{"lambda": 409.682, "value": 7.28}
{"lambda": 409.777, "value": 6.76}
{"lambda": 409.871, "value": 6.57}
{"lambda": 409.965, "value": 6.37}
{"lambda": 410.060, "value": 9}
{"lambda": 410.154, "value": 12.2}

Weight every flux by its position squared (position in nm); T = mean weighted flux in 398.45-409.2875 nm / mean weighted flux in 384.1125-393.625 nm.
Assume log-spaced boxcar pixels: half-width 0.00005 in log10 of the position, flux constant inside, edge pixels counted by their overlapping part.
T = 1.1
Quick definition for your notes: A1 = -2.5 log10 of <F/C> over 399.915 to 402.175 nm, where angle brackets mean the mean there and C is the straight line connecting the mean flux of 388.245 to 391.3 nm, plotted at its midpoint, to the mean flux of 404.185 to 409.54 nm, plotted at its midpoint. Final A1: -0.08 mag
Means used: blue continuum 9.32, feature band 10.7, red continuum 10.4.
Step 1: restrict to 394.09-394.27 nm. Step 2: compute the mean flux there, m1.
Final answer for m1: 10.9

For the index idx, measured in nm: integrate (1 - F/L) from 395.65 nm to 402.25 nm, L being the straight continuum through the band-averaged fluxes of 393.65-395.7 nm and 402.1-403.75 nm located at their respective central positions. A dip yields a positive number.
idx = 0.604 nm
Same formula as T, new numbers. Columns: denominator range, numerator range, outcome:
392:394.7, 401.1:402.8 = 1.08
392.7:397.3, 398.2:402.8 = 1.13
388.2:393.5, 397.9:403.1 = 1.12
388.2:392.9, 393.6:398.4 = 0.98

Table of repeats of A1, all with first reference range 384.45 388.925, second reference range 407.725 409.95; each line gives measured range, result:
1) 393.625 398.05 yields 0.079 mag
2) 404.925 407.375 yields -0.120 mag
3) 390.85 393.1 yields -0.067 mag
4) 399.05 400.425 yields -0.078 mag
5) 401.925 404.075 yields -0.099 mag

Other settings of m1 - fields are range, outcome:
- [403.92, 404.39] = 11.2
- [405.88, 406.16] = 10.6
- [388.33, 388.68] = 7.69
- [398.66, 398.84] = 9.88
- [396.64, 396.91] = 6.24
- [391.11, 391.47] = 11.8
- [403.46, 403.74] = 10.8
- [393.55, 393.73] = 10.3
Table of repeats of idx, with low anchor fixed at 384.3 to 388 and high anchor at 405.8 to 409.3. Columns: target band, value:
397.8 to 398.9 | 0.09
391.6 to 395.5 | 0.10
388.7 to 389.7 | 0.22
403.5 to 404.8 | -0.03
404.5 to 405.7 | -0.04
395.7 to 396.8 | 0.22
